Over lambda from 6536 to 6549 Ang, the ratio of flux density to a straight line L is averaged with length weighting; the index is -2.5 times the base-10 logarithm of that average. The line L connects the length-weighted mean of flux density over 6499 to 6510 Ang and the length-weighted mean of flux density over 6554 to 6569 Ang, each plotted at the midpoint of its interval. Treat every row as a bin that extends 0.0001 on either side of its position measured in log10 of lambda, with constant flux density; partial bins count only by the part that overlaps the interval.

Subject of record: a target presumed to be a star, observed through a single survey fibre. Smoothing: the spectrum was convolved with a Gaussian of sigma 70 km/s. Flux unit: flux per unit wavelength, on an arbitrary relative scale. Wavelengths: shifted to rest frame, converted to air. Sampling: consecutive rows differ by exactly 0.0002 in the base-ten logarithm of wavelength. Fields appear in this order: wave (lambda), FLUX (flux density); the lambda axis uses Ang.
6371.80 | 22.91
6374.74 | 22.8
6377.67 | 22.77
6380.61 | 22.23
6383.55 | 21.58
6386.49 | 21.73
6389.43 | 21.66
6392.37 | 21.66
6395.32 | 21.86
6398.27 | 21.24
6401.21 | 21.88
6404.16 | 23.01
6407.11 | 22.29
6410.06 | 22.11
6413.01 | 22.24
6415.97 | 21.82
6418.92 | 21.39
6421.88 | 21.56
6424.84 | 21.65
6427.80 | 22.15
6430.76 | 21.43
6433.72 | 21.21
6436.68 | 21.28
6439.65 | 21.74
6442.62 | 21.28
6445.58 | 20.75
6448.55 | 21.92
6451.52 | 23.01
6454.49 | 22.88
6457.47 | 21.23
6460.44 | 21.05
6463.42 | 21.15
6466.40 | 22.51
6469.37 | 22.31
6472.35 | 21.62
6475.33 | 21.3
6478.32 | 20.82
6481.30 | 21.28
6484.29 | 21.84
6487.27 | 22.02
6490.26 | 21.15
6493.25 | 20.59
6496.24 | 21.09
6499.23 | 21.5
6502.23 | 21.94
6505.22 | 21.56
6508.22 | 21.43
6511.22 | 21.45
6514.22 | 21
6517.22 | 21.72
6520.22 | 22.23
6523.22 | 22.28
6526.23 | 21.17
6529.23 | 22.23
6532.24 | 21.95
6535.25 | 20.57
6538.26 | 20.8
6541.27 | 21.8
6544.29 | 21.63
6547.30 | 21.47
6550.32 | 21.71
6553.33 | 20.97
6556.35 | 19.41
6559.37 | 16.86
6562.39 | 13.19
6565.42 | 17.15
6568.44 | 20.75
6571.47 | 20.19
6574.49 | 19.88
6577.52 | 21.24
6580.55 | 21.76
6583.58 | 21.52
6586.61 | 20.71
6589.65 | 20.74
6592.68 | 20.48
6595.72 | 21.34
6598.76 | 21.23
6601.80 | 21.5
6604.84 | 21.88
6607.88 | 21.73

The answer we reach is -0.14 mag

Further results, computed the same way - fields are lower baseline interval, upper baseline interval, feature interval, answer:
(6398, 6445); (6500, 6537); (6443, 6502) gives 0.005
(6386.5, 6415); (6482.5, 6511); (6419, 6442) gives 0.014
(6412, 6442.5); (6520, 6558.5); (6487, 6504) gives 0.004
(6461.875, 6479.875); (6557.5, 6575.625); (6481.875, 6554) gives -0.090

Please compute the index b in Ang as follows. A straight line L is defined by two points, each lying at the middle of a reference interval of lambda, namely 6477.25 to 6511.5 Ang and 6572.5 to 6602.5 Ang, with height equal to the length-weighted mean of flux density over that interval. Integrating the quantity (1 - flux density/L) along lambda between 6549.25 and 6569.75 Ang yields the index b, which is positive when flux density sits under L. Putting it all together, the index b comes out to 2.6 Ang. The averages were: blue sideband 21.4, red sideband 21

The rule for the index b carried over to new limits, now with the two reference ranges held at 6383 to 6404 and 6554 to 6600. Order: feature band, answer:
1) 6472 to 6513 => -1.4 Ang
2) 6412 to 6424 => -0.1 Ang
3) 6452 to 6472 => -0.8 Ang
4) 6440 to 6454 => -0.4 Ang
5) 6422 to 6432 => -0.2 Ang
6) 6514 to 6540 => -1.6 Ang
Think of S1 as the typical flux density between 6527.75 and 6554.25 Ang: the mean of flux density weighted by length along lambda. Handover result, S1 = 21.5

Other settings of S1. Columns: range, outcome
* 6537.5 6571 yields 19.6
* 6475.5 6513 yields 21.4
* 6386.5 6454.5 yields 21.8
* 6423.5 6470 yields 21.7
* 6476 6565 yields 20.9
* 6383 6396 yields 21.7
